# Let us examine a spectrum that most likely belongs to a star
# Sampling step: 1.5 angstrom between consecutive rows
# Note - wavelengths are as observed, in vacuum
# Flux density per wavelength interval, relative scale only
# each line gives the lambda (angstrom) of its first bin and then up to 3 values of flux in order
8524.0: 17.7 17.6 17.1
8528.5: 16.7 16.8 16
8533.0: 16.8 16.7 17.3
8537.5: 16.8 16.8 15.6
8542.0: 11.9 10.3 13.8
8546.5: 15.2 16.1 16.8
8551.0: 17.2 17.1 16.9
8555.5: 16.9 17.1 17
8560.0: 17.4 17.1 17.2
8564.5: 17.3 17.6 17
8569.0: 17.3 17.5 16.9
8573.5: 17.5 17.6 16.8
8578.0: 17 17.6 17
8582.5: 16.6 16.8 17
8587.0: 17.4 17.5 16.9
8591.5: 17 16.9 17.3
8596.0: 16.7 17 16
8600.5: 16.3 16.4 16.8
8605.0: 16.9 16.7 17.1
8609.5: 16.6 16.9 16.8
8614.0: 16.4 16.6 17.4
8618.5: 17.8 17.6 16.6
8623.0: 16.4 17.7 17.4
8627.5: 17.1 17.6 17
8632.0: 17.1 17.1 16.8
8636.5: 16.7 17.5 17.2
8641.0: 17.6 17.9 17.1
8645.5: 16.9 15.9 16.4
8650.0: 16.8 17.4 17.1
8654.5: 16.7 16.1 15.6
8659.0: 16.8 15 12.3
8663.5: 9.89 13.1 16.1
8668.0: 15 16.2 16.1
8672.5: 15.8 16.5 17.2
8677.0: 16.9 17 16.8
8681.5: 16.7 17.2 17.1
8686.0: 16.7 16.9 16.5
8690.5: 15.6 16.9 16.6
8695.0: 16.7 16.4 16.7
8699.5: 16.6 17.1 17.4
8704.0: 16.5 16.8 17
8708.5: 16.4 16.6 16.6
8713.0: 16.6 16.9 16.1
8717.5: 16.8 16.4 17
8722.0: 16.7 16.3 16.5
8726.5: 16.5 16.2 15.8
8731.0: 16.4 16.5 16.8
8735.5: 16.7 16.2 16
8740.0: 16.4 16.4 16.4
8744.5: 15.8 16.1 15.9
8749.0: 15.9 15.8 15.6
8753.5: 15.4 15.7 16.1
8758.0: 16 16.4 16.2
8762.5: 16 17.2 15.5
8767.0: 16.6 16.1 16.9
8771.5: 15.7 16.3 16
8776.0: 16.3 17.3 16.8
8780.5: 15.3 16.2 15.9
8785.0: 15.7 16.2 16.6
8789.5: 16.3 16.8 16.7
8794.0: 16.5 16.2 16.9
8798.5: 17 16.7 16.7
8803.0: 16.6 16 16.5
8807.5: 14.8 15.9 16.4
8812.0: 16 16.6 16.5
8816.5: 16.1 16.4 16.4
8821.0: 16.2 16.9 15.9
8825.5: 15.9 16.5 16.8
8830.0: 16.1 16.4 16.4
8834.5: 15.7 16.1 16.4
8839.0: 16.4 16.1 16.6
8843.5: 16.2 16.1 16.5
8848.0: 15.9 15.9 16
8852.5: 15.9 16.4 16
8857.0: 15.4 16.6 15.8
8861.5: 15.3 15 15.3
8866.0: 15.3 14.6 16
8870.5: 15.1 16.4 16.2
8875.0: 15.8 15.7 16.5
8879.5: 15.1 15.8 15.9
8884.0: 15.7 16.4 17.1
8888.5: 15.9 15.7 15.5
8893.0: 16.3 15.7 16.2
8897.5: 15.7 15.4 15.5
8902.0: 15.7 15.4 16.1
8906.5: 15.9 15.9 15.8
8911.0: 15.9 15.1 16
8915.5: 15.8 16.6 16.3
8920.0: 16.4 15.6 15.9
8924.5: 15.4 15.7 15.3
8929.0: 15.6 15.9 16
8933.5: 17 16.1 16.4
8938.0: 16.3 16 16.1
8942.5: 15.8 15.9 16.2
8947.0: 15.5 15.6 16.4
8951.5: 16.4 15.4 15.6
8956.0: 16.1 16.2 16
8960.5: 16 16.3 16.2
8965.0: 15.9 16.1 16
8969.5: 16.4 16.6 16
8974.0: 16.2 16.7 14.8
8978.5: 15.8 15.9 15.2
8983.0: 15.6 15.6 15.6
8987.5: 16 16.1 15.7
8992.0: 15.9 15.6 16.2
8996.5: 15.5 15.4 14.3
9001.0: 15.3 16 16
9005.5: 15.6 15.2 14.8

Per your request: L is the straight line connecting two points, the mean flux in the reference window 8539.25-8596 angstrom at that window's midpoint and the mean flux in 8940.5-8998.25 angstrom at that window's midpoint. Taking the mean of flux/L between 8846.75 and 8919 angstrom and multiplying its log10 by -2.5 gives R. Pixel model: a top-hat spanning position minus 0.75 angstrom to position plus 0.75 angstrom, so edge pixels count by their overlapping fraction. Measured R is 0.02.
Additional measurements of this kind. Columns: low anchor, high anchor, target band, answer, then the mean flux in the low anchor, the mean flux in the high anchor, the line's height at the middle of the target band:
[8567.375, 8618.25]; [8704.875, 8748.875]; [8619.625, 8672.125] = 0.03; 17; 16.4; 16.7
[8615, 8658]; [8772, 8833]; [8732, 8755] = 0.03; 17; 16.3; 16.6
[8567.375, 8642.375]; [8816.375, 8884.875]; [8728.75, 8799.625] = 0.01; 17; 16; 16.4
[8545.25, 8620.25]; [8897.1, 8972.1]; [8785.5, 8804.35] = -0.01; 16.9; 15.9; 16.3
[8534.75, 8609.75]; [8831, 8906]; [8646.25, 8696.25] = 0.02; 16.6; 15.9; 16.4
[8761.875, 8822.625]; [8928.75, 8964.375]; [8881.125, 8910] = 0.02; 16.3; 16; 16.1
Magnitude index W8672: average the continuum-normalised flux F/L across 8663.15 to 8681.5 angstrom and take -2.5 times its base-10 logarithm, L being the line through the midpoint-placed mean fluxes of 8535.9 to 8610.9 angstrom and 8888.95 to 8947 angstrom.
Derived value 0.05 mag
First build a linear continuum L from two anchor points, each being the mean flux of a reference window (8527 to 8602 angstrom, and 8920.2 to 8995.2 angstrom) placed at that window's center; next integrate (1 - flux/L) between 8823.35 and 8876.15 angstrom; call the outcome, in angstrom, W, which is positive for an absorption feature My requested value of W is 0.5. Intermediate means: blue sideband 16.6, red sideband 15.9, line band 16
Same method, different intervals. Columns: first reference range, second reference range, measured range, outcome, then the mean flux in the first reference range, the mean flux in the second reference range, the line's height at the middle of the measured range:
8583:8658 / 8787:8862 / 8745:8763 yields 0.6 angstrom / 16.9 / 16.3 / 16.5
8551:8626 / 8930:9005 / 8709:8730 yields 0.2 angstrom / 17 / 15.9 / 16.6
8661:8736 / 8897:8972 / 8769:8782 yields -0.1 angstrom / 16.3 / 15.9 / 16.2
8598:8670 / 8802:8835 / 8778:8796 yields 0.0 angstrom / 16.5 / 16.2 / 16.3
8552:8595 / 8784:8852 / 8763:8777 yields 0.1 angstrom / 17.1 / 16.3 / 16.5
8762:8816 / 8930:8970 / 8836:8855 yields 0.0 angstrom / 16.3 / 16.1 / 16.2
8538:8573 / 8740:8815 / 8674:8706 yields -1.0 angstrom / 16.3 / 16.2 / 16.2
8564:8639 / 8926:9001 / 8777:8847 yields 0.2 angstrom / 17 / 15.9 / 16.4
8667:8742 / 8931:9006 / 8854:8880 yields 0.8 angstrom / 16.6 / 15.9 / 16.2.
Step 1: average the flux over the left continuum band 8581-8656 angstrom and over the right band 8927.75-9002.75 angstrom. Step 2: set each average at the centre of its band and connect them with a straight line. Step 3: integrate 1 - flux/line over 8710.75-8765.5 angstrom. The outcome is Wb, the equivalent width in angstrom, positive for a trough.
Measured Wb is 1.06 angstrom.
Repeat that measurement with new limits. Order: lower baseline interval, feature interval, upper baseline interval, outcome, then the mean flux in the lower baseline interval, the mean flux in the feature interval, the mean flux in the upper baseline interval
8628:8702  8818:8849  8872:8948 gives -0.4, 16.4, 16.3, 15.9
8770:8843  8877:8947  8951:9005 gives 0.5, 16.3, 15.9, 15.8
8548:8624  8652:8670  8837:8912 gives 1.8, 17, 15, 15.9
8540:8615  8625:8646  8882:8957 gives -0.9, 16.6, 17.2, 15.9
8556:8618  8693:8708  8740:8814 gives -0.2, 17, 16.8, 16.2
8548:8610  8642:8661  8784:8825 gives 0.2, 17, 16.6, 16.3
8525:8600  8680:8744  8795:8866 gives -0.8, 16.6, 16.6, 16.2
